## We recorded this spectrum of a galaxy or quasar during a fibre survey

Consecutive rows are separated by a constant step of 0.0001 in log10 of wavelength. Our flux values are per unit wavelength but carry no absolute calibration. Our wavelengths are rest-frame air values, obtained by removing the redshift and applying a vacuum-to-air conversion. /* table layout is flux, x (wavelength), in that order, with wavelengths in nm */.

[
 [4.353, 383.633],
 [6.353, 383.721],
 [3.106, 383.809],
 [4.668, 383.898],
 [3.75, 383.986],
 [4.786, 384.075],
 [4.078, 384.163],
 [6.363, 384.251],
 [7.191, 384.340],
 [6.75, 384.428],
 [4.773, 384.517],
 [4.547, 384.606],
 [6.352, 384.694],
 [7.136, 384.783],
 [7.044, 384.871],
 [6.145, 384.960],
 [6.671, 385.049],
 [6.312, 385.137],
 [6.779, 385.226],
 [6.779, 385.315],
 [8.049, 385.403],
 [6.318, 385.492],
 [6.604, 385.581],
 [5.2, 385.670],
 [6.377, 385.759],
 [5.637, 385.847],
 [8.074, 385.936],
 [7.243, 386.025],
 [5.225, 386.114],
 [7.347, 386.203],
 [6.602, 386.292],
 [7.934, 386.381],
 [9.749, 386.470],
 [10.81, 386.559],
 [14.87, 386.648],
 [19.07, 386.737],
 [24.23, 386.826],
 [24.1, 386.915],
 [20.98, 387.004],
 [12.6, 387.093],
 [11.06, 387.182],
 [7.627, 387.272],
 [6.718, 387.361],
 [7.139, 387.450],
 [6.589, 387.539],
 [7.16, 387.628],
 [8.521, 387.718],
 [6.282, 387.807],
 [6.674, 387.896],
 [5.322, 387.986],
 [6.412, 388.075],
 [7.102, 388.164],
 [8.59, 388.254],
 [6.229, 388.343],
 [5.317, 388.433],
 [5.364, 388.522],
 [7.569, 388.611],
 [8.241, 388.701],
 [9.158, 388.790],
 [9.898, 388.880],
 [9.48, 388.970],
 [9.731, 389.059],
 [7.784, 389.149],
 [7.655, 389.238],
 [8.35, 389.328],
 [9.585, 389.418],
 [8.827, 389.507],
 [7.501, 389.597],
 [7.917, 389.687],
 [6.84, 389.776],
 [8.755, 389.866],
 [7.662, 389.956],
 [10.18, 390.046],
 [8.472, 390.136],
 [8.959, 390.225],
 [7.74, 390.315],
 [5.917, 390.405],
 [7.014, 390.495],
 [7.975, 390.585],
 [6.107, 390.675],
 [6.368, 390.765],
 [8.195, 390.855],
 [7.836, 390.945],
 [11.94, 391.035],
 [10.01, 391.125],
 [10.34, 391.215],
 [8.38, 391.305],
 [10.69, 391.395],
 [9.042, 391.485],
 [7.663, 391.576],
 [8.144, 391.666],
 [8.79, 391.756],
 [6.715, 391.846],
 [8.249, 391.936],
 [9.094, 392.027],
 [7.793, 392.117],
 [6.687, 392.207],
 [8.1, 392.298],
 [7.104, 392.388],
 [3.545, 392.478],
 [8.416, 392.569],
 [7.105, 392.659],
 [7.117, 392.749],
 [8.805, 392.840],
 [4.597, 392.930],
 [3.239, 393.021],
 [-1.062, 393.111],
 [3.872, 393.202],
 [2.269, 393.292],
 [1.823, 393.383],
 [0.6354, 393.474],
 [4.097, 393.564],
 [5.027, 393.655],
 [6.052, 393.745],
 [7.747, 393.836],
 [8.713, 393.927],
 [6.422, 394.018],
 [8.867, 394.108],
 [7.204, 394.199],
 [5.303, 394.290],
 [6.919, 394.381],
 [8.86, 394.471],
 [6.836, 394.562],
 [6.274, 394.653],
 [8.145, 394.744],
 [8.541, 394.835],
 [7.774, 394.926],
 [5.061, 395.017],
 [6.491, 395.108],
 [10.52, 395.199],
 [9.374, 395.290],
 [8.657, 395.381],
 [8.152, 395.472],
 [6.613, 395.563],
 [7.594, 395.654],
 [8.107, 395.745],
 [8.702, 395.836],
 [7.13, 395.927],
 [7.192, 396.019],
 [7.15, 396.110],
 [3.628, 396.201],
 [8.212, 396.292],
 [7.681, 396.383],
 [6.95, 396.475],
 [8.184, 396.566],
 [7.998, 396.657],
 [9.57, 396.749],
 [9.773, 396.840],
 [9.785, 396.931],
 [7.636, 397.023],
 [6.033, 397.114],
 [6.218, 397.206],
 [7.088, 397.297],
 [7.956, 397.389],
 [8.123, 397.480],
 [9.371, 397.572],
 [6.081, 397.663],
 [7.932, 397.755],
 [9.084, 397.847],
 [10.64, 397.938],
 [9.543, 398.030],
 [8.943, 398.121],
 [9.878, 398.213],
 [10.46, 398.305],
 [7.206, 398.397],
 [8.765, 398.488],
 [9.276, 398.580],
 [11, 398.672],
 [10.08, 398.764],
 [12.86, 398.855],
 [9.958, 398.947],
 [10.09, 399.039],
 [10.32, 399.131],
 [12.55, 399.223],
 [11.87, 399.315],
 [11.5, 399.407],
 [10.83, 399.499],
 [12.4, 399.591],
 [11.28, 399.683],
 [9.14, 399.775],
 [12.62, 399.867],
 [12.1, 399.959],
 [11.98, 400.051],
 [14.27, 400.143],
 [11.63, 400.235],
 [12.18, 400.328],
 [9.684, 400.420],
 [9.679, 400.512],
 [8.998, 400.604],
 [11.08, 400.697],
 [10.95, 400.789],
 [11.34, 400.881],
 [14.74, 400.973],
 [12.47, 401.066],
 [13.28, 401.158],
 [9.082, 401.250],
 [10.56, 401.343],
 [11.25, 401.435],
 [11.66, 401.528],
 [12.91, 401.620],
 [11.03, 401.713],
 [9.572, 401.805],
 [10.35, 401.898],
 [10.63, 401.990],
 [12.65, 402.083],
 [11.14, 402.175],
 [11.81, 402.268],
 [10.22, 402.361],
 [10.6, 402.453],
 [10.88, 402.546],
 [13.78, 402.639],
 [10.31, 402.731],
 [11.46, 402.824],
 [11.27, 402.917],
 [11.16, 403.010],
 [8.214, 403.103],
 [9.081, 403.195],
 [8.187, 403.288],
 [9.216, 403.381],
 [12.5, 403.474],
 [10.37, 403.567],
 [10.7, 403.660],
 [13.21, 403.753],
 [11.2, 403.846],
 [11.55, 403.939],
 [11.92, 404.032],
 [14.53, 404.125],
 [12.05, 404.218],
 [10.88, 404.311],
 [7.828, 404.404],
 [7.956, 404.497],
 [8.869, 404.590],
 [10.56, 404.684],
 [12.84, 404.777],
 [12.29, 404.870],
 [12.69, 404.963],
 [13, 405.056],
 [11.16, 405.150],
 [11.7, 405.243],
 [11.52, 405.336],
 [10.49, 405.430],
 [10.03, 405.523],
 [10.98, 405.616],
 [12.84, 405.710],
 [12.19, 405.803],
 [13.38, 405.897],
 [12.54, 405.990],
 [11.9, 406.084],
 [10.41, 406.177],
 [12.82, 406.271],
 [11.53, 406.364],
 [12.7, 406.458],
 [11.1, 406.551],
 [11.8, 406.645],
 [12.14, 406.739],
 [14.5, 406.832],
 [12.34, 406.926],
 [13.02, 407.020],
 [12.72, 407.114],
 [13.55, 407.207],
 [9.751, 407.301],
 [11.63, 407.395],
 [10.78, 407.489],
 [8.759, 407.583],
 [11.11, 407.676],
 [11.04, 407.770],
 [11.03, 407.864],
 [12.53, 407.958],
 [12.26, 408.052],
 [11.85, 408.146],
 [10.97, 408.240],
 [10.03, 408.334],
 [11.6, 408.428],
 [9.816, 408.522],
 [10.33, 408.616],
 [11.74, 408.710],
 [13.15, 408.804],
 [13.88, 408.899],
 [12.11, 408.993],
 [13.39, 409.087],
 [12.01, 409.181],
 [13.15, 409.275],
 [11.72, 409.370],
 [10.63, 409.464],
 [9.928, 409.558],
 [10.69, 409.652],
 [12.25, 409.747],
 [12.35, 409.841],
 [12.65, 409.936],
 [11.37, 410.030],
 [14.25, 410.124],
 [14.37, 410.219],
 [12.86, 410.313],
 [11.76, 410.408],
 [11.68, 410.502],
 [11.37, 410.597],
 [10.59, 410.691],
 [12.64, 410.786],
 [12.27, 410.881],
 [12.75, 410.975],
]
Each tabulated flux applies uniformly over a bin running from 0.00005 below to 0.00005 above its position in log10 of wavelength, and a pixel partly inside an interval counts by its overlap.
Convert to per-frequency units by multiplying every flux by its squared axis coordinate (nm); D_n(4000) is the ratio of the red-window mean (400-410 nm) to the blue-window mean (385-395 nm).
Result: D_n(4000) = 1.57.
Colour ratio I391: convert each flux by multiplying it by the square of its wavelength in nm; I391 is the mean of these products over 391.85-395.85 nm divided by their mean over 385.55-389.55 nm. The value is 0.7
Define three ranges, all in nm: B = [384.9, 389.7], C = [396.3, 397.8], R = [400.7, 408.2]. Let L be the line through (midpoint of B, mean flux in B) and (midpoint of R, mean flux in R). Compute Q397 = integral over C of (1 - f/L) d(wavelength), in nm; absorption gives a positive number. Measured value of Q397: 0.34 nm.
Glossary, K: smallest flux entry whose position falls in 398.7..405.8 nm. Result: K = 7.828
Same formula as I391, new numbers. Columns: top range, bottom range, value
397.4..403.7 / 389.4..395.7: 1.54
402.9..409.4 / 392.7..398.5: 1.69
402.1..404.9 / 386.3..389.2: 1.19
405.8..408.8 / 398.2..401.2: 1.09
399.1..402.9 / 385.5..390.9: 1.39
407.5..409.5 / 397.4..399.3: 1.26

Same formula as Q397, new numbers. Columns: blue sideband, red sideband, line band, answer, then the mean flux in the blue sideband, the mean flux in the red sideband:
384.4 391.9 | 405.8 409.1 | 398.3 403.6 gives -0.15 nm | 8.45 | 11.8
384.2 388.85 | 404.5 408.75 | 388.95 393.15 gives 0.61 nm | 8.4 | 11.6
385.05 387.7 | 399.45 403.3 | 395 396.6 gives 0.46 nm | 9.71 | 11.2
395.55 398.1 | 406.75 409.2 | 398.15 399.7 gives -0.35 nm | 7.89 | 11.8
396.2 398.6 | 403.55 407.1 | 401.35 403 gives -0.14 nm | 8.3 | 11.7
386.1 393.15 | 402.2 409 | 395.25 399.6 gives 0.51 nm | 8.57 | 11.4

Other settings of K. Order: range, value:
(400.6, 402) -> 8.998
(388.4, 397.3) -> -1.062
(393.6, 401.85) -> 3.628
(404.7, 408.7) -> 8.759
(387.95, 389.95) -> 5.317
